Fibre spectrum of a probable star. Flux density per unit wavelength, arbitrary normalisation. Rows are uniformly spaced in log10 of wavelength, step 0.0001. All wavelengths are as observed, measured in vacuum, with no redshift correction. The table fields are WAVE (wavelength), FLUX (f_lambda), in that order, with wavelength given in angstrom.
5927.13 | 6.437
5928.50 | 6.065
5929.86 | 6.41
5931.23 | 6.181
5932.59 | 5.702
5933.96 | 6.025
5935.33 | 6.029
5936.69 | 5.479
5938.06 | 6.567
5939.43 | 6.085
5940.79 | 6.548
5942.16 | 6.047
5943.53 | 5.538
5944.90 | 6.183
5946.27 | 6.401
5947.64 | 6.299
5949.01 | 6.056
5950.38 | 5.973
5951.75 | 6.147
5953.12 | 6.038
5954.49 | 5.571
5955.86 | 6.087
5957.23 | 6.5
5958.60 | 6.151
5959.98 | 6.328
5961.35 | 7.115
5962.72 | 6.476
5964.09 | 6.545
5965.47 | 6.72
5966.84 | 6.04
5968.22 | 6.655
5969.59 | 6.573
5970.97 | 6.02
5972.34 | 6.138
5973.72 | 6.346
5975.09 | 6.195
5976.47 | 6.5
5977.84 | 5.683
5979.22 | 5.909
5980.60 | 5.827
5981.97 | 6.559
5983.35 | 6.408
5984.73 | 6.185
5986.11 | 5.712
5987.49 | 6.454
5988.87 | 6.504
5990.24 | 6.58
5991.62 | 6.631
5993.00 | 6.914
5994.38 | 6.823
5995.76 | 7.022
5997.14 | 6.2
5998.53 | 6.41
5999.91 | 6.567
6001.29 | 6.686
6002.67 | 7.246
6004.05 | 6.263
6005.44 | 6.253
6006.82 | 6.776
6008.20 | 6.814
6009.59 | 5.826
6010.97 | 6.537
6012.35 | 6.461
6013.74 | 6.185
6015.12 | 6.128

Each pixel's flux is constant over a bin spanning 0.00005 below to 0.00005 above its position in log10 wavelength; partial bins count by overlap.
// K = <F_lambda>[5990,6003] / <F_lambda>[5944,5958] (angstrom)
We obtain 1.09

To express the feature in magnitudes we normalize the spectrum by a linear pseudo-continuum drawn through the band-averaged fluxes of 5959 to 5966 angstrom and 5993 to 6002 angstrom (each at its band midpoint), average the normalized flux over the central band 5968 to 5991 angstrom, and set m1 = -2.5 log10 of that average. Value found 0.06 mag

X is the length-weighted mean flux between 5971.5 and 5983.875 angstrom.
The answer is 6.17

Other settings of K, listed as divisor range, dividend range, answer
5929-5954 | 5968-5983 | 1.02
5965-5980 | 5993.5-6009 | 1.06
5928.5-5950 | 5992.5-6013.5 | 1.08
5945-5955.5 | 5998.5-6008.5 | 1.09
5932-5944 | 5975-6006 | 1.07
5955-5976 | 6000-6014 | 1.02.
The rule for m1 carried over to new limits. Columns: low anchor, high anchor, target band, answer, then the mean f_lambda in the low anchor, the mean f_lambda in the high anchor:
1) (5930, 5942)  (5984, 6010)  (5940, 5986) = 0.01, 6.09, 6.53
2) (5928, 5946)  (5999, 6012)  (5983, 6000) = -0.01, 6.07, 6.55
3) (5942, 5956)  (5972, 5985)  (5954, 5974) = -0.04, 6.03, 6.18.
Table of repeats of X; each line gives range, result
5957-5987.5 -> 6.3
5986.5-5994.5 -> 6.61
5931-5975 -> 6.21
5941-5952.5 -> 6.1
